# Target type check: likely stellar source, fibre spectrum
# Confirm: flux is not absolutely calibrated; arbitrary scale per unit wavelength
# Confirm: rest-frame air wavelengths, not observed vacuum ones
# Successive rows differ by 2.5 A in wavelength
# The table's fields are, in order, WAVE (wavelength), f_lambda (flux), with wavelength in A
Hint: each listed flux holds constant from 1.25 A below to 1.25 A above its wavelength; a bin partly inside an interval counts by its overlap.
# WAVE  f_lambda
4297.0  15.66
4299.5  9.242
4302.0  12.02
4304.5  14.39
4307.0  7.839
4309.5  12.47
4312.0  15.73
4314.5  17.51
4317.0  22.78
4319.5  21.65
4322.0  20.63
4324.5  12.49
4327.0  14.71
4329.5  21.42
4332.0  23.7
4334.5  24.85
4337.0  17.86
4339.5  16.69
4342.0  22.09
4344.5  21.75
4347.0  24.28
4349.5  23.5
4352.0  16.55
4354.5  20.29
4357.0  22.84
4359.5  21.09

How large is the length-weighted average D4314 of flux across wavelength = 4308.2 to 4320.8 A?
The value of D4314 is 18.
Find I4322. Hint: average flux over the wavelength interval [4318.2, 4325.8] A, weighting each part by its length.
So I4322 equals 18.3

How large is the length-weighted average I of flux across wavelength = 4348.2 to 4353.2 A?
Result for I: 20.1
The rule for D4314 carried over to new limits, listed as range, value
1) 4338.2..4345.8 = 20.2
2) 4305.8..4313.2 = 12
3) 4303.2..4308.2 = 11.2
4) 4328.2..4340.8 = 20.9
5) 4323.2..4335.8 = 19.4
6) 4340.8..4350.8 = 22.9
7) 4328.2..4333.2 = 22.5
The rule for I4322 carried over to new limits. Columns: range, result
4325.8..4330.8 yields 18.2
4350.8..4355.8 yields 18.5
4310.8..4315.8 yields 16.7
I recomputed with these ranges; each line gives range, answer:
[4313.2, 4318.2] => 20.1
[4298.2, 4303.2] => 10.7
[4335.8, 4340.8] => 17.3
